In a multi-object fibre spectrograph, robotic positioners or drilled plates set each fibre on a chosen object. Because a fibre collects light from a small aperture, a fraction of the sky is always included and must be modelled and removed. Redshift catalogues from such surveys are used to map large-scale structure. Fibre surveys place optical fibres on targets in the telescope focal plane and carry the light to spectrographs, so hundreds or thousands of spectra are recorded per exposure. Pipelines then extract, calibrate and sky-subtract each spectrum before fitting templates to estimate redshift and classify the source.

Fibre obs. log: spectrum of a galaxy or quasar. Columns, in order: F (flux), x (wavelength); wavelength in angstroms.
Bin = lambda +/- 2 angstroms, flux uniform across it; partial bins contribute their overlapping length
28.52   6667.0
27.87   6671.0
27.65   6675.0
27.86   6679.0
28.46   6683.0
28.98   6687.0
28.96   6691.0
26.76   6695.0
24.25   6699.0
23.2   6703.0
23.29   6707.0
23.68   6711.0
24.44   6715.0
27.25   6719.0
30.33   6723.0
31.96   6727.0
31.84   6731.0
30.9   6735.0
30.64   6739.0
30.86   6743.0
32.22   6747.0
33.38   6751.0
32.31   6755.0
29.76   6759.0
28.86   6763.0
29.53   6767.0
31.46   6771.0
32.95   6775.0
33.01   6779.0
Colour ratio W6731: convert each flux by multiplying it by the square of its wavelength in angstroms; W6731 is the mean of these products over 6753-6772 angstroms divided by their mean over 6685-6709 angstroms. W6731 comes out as 1.19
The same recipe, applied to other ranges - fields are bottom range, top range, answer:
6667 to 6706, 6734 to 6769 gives 1.16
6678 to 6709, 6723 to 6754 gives 1.21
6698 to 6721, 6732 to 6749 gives 1.29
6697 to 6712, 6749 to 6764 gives 1.34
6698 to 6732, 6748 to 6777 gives 1.19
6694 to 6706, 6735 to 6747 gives 1.28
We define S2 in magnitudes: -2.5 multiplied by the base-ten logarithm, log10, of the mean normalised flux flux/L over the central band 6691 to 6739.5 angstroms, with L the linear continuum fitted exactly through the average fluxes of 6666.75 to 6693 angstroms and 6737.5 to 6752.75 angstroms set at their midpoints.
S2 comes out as 0.11 mag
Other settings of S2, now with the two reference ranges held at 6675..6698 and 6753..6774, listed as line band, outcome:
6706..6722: 0.15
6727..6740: -0.06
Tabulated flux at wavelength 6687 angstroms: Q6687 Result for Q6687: 28.98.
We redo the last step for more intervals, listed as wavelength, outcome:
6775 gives 32.95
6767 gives 29.53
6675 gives 27.65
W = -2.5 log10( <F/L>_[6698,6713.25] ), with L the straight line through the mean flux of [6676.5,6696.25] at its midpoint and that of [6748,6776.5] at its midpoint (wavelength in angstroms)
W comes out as 0.22 mag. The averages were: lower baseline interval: 28.2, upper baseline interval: 31.2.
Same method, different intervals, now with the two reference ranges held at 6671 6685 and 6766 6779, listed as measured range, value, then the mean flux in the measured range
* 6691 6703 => 0.120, 25.7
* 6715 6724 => 0.075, 27.7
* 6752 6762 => 0.001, 31.1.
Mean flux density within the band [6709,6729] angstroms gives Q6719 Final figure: 27.5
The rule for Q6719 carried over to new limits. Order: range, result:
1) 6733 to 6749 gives 31.2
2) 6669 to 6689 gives 28.2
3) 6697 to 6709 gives 23.6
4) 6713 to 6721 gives 25.8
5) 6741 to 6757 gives 32.2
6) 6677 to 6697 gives 28.2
